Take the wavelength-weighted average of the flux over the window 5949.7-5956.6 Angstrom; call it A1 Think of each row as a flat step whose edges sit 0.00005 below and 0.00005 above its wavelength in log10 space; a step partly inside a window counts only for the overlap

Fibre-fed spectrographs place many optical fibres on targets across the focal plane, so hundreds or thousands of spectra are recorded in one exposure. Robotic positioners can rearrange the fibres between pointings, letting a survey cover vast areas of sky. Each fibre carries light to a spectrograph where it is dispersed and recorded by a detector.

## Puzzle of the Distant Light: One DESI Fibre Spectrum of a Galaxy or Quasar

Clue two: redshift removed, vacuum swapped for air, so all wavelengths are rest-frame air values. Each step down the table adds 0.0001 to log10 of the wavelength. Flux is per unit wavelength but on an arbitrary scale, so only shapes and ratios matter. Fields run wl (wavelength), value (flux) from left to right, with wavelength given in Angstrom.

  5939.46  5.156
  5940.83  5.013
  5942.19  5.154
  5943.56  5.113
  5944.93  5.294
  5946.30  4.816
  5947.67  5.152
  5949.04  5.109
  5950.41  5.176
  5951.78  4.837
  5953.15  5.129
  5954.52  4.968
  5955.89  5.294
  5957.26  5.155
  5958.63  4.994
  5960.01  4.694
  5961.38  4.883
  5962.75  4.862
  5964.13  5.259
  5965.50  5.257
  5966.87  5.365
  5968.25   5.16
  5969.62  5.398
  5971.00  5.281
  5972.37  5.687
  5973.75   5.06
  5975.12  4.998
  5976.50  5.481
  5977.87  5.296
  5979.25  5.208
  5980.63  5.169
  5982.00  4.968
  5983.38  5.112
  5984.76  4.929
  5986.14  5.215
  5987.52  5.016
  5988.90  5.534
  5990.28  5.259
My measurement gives 5.08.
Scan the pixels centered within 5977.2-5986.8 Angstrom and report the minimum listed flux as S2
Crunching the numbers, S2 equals 4.929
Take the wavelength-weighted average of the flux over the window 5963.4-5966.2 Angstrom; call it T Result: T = 5.25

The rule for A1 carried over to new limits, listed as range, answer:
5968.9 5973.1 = 5.45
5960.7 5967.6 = 5.12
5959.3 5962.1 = 4.79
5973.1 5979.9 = 5.21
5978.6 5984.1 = 5.11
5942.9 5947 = 5.07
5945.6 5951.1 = 5.06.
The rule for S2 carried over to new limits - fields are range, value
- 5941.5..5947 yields 4.816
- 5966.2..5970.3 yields 5.16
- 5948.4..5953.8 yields 4.837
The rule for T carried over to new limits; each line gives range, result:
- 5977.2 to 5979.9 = 5.25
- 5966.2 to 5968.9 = 5.25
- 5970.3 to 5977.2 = 5.3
